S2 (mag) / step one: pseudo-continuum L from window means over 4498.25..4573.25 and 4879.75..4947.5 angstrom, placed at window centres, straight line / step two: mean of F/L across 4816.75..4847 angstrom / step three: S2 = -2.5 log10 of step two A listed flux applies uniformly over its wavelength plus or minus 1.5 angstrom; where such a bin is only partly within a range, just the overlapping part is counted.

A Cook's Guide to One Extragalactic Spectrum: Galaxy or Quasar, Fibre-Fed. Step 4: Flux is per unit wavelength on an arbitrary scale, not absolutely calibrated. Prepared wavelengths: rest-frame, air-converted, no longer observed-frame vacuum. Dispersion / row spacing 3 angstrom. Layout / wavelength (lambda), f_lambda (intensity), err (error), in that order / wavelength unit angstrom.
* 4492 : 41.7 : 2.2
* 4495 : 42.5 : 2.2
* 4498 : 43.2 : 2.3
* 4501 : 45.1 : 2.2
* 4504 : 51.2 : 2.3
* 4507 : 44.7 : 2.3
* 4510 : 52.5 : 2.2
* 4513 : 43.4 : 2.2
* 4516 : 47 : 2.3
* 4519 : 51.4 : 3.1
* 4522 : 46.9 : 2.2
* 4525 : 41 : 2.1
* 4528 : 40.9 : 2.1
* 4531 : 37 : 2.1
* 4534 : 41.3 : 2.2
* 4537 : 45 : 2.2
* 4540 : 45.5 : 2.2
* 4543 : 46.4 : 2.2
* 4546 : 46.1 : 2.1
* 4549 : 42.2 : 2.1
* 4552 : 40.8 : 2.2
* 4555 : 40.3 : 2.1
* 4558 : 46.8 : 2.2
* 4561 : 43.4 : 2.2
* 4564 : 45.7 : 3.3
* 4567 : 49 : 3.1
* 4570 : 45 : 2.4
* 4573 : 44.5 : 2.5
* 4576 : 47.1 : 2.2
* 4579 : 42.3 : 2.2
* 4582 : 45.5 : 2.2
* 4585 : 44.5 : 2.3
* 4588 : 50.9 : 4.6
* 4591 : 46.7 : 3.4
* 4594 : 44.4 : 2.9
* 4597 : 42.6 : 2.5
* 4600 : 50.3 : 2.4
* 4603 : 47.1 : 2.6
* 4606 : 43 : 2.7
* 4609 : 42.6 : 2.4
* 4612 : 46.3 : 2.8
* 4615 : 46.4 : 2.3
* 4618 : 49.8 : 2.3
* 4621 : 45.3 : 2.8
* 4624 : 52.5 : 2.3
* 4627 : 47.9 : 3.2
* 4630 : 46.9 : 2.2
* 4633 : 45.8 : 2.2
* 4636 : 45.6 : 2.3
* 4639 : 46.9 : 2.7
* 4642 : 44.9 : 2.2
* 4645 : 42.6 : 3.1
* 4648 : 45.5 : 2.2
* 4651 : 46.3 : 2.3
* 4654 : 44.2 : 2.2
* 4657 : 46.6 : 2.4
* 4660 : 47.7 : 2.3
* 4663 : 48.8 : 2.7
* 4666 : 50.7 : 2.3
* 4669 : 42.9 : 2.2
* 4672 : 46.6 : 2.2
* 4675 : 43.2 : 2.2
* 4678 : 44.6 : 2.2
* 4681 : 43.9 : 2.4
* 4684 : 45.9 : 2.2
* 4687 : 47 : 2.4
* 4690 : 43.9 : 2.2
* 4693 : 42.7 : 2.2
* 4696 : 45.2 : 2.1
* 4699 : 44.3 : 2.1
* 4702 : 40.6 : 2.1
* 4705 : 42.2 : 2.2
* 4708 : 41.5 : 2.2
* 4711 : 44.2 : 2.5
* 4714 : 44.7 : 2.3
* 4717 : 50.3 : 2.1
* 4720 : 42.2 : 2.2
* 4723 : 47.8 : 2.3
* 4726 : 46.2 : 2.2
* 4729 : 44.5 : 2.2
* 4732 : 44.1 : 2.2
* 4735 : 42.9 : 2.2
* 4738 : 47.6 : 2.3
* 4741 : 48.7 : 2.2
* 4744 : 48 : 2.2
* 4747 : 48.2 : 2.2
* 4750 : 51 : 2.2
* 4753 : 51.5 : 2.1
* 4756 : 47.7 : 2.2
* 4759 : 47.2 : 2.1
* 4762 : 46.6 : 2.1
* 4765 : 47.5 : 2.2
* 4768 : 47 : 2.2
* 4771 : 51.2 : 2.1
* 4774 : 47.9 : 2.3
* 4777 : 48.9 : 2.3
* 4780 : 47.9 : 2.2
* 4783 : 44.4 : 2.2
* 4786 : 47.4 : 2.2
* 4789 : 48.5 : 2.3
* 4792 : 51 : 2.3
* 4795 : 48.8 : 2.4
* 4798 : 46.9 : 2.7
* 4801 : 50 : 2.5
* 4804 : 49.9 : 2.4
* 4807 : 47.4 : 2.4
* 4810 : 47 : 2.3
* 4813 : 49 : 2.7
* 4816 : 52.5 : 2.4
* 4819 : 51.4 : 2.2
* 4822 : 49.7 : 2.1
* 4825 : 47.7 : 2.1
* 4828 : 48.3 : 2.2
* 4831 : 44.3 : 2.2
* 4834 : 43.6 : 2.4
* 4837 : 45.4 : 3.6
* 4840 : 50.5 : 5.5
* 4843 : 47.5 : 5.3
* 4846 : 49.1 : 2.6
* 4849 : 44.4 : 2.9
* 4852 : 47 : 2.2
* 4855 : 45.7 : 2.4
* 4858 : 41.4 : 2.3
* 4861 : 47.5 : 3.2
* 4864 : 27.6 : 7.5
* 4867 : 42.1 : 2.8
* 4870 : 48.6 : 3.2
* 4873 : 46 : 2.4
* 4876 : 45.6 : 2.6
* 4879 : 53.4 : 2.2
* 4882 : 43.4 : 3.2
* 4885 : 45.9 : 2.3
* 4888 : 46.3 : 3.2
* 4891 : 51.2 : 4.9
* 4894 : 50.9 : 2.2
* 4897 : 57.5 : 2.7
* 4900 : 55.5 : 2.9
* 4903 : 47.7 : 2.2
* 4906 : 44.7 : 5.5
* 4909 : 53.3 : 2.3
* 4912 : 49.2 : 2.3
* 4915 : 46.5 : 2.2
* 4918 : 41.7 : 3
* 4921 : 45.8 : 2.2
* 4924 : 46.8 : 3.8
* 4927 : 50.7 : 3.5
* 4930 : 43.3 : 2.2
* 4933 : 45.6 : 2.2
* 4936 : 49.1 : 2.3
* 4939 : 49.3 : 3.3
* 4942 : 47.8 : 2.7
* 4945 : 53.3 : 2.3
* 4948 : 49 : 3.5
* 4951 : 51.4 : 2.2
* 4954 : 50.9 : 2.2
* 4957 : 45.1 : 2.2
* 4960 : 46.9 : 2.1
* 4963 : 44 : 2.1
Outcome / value -0.003 mag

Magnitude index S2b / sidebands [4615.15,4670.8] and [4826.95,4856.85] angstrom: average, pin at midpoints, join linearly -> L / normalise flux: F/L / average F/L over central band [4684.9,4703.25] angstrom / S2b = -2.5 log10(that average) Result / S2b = 0.062 mag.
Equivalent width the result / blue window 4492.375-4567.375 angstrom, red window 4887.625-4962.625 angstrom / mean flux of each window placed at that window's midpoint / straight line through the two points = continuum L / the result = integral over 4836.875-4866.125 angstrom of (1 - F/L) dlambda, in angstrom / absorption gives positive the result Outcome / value 2.1 angstrom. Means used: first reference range 44.7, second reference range 48.7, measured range 44.5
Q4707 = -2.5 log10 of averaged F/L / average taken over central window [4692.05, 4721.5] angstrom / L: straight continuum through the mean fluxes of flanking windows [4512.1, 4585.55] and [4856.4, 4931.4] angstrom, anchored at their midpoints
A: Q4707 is 0.04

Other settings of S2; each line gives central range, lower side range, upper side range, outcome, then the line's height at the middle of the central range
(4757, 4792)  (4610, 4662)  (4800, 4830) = 0.02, 48.6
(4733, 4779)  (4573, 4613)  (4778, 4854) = -0.02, 47.3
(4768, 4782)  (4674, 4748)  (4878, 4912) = -0.04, 46.7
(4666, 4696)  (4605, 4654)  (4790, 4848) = 0.04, 46.7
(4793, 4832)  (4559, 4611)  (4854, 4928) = -0.05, 46.6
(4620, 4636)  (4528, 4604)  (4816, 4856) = -0.05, 45.4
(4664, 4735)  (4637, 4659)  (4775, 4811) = 0.04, 46.4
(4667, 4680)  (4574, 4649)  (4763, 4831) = 0.06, 46.9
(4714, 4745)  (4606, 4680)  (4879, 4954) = 0.02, 47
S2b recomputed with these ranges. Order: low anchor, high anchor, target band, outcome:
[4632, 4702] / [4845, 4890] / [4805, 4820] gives -0.100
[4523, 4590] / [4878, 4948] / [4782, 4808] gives -0.027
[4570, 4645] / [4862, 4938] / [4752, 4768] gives -0.028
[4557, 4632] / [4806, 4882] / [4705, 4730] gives 0.032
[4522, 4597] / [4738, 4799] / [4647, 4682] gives 0.008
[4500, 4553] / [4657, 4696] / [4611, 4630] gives -0.060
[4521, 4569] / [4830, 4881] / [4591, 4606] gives -0.047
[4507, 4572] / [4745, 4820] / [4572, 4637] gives -0.013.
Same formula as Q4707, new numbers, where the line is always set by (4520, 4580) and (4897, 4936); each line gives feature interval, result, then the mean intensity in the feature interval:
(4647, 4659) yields -0.02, 45.7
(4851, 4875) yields 0.10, 43.2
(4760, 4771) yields -0.03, 47.6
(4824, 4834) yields 0.02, 46.2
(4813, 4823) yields -0.09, 50.9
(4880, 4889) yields 0.05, 45.6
